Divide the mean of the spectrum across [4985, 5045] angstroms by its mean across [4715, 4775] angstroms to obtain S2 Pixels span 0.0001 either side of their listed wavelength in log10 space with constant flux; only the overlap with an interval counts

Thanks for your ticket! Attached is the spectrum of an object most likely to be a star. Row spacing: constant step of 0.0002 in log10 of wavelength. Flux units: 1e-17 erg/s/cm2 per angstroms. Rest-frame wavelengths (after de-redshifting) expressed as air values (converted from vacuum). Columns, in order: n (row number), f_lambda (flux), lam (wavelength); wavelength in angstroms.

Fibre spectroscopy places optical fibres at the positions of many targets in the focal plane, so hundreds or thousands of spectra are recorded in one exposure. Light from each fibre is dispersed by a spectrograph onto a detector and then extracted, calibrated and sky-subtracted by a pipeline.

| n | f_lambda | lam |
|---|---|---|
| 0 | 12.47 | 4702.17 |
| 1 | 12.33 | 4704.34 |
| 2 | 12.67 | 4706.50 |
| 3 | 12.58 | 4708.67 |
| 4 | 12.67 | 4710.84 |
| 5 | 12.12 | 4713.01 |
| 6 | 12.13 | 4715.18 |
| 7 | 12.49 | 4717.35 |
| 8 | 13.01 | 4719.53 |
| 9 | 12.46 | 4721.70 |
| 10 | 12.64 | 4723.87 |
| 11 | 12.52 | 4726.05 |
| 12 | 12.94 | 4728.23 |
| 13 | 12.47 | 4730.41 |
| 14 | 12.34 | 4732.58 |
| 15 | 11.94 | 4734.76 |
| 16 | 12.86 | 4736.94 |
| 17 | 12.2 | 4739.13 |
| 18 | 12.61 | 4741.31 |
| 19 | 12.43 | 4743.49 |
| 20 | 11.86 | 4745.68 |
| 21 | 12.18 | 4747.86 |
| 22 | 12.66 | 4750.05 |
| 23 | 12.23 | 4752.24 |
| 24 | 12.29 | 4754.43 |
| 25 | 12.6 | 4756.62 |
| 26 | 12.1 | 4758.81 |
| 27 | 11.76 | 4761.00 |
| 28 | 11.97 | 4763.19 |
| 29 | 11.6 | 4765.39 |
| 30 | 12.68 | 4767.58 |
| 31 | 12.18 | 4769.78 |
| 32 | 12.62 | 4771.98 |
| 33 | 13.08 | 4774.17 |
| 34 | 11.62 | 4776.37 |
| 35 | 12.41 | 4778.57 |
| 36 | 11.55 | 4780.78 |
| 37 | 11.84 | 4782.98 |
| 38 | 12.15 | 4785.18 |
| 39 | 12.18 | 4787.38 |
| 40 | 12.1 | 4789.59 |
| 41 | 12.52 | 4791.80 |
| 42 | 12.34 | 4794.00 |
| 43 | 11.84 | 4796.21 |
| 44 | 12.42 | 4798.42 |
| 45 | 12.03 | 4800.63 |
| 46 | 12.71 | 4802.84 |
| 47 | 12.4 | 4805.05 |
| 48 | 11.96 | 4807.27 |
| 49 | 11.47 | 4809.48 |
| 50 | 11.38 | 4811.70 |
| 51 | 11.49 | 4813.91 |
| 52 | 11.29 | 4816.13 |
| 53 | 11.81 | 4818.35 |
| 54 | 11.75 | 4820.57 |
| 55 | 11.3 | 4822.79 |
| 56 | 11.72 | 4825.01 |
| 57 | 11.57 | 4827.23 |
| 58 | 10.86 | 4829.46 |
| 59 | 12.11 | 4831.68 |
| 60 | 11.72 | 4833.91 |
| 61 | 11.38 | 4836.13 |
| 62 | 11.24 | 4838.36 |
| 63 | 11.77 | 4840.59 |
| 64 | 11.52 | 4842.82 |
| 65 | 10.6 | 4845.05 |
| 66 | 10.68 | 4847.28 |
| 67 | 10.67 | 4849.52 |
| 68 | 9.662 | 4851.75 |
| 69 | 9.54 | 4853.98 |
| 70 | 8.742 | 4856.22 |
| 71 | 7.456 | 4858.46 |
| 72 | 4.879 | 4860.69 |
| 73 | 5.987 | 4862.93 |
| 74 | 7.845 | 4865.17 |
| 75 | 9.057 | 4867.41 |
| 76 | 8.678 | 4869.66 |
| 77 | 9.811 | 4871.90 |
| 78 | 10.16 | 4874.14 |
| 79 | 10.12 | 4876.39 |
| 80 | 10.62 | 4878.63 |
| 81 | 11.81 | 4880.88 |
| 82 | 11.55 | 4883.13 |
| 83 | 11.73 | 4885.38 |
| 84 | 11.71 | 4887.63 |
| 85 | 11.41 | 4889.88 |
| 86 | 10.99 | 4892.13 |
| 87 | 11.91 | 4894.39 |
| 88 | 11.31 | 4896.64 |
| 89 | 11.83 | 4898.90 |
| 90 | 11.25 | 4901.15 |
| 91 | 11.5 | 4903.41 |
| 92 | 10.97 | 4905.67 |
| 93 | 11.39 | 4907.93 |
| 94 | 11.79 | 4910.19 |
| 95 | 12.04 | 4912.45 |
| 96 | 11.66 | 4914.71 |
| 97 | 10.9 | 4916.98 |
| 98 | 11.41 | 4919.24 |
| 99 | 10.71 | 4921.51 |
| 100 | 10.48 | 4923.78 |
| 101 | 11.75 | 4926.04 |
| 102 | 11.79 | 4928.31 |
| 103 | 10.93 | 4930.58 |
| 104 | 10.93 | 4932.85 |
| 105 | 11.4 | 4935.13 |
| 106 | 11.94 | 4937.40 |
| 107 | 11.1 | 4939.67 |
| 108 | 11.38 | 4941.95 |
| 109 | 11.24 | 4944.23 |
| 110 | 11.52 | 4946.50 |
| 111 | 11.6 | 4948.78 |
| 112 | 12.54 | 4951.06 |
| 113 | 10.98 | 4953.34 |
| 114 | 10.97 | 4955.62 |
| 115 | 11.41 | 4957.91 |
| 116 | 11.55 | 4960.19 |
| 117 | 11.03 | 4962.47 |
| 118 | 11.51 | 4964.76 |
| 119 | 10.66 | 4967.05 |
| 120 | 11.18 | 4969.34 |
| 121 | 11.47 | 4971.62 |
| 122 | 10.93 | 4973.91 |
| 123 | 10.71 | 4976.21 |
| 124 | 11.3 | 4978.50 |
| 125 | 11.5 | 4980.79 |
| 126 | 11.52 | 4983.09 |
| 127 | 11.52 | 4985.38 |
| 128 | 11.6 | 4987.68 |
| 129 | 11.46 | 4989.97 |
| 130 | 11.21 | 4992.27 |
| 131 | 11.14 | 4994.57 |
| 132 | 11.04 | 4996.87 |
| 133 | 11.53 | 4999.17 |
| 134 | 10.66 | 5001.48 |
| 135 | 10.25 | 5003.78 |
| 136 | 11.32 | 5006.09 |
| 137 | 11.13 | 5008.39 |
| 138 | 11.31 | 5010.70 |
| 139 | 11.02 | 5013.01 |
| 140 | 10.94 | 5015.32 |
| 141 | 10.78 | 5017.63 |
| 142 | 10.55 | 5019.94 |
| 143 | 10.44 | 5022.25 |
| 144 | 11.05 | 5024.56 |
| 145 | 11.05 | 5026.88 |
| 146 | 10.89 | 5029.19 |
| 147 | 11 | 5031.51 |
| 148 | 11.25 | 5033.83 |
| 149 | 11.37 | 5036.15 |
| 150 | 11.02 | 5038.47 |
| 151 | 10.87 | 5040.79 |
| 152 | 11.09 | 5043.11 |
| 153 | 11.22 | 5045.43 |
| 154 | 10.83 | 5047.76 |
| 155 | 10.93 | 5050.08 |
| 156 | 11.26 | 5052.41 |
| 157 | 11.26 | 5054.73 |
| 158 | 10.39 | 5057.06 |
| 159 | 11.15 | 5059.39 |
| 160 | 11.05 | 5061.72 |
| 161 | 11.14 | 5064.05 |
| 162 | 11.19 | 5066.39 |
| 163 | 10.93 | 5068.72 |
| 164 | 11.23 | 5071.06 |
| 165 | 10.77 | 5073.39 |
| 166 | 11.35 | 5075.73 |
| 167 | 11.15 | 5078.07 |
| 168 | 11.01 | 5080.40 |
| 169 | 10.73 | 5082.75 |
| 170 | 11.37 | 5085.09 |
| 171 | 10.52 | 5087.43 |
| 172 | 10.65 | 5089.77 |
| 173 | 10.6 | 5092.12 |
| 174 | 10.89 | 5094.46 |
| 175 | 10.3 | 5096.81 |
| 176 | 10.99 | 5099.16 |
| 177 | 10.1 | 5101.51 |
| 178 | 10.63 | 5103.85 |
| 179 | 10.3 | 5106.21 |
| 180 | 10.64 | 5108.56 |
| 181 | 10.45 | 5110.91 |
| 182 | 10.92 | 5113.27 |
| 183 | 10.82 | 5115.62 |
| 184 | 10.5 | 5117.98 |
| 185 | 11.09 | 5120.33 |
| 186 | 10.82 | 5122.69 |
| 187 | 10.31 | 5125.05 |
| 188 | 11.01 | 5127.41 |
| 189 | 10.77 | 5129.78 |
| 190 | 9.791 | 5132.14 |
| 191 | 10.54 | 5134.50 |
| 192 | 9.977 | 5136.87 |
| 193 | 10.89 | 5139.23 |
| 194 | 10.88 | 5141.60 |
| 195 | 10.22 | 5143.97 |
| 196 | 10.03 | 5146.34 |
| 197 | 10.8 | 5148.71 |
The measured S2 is 0.9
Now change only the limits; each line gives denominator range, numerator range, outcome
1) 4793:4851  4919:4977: 0.97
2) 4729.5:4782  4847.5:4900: 0.81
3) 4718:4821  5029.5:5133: 0.89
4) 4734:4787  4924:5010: 0.92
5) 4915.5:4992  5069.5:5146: 0.95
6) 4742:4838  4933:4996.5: 0.94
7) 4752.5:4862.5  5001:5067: 0.96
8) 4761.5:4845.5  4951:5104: 0.93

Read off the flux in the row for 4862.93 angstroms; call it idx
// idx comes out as 5.987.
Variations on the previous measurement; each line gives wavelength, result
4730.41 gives 12.47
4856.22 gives 8.742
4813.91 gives 11.49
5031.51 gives 11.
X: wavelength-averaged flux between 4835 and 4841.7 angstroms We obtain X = 11.5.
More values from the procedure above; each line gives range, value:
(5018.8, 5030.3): 10.8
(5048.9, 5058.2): 11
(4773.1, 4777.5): 12.3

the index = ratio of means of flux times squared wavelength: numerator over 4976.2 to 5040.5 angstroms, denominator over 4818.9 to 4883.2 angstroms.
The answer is 1.2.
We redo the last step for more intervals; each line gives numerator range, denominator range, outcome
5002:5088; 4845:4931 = 1.12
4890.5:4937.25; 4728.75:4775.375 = 0.99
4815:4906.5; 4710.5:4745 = 0.89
